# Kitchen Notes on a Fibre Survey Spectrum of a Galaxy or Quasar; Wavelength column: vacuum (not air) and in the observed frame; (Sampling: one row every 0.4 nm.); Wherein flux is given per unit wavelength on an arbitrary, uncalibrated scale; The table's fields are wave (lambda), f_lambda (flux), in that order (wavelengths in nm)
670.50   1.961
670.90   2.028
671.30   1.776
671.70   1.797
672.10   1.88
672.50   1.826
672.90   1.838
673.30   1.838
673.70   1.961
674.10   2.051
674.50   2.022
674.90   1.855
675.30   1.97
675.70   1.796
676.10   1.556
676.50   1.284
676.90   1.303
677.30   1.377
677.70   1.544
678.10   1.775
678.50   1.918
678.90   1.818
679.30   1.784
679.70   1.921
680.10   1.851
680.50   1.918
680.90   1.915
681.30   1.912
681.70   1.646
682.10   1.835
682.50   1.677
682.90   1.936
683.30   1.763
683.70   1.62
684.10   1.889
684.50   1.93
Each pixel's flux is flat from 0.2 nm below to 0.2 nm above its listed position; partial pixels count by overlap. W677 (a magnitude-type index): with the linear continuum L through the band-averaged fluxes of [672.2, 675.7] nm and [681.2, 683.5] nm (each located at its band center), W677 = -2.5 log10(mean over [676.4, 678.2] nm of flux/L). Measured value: 0.27 mag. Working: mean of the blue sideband 1.91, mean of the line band 1.45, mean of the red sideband 1.79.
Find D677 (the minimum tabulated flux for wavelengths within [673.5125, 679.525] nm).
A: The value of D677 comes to 1.284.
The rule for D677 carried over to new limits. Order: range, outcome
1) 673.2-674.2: 1.838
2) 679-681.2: 1.784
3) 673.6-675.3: 1.855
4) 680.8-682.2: 1.646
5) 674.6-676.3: 1.556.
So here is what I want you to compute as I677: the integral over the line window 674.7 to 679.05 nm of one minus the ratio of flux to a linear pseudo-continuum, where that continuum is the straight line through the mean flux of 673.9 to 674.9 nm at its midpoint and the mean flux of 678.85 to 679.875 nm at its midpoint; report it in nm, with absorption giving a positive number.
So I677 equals 0.61 nm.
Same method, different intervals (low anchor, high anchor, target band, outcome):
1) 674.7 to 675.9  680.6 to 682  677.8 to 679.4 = 0.036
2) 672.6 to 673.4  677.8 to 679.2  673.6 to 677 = 0.120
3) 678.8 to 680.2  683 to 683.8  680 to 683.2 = -0.090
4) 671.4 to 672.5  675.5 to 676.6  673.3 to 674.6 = -0.215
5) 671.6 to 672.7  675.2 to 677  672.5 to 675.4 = -0.354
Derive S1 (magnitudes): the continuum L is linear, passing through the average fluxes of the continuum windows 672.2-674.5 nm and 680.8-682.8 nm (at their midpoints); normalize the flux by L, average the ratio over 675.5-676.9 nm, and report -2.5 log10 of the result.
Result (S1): 0.23 mag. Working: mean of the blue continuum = 1.91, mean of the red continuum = 1.8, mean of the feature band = 1.51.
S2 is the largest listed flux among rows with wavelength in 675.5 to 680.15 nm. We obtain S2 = 1.921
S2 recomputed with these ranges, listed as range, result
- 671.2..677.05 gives 2.051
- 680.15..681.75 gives 1.918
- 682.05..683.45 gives 1.936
